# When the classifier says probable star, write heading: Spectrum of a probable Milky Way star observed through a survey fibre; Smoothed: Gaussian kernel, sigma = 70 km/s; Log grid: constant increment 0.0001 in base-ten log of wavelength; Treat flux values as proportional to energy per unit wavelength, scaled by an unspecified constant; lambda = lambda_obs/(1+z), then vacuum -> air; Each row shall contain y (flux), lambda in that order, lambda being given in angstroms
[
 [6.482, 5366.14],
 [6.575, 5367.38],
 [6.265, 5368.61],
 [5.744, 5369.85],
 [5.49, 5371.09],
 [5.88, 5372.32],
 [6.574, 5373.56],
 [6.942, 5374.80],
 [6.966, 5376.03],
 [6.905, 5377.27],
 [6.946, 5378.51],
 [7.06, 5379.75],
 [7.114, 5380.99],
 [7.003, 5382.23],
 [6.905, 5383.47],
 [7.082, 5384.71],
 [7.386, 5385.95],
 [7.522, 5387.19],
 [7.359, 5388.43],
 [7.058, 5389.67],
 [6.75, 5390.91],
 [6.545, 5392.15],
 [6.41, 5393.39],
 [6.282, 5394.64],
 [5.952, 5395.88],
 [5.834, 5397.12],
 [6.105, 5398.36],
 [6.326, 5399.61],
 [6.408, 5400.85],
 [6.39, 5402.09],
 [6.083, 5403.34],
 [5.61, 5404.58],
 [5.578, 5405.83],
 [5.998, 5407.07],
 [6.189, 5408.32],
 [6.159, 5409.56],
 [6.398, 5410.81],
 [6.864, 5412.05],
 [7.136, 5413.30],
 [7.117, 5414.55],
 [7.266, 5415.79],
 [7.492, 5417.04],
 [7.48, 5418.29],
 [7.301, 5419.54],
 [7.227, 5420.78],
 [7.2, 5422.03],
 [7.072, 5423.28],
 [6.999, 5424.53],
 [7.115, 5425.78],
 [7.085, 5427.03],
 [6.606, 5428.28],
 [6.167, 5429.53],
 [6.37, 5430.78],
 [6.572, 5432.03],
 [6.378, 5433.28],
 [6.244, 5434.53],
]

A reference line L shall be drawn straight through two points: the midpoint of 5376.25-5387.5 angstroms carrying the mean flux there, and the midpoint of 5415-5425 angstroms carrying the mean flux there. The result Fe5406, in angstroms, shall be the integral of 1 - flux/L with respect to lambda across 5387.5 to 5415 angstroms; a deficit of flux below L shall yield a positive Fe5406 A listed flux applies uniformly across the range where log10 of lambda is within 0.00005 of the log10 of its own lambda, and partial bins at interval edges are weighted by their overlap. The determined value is 3.0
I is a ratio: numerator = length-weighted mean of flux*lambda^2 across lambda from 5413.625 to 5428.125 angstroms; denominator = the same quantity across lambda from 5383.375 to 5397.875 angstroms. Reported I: 1.1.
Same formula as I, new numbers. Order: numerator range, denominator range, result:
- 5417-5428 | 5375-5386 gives 1.04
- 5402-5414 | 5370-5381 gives 0.96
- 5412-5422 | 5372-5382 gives 1.08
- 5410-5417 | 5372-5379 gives 1.05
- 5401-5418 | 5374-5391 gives 0.93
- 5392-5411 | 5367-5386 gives 0.93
